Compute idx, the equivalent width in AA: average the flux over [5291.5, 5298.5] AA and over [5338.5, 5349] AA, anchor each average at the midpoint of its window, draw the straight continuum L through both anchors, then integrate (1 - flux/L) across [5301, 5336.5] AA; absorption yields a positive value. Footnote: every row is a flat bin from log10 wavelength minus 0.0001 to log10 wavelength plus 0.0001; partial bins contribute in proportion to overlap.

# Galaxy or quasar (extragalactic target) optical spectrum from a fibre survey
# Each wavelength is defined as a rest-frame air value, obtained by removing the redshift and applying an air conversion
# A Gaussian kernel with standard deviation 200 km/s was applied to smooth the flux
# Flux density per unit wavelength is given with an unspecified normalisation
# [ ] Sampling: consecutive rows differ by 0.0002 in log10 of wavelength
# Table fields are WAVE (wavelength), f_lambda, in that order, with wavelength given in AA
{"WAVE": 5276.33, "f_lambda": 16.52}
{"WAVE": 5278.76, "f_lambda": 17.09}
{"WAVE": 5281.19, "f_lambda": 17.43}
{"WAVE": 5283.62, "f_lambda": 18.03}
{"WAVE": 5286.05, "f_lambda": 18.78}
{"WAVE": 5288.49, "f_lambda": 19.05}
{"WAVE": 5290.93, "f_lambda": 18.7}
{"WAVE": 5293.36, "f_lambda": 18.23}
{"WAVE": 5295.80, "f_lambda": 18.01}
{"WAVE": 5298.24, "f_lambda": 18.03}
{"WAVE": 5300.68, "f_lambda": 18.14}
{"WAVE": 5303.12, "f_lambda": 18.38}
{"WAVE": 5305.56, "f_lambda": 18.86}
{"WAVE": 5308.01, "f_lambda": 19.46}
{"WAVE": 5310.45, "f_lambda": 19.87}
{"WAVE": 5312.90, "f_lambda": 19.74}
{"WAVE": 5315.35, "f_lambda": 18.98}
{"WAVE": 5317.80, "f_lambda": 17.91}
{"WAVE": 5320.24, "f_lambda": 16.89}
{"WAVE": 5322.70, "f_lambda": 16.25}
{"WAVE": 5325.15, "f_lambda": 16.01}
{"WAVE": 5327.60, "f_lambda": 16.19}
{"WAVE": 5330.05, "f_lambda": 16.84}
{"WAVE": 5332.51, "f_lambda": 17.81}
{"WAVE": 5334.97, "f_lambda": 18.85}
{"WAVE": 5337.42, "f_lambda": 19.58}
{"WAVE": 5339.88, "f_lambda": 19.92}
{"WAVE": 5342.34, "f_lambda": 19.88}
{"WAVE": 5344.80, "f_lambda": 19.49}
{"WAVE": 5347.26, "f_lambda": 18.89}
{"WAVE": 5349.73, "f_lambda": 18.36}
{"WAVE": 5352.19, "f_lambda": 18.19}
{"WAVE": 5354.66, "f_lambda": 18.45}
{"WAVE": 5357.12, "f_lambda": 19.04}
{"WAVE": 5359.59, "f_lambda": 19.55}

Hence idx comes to 1.5 AA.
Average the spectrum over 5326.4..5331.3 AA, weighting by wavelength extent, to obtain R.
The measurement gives 16.5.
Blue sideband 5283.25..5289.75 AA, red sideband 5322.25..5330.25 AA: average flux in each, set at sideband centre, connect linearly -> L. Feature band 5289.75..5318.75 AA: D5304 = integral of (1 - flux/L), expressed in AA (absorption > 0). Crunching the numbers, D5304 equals -1.8 AA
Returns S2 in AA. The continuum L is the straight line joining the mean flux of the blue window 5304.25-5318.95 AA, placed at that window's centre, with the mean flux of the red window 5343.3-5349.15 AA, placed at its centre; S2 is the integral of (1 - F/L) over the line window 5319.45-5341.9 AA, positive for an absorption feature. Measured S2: 1.7 AA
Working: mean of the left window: 19.1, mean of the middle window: 17.7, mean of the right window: 19.1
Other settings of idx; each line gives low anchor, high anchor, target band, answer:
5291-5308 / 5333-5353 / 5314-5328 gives 1.2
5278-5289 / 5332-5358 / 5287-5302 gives -0.1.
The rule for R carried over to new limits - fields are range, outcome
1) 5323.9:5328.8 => 16.1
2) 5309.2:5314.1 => 19.8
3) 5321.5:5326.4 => 16.1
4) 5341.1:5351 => 19.2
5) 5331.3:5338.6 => 18.8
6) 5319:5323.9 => 16.6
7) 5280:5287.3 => 18.1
